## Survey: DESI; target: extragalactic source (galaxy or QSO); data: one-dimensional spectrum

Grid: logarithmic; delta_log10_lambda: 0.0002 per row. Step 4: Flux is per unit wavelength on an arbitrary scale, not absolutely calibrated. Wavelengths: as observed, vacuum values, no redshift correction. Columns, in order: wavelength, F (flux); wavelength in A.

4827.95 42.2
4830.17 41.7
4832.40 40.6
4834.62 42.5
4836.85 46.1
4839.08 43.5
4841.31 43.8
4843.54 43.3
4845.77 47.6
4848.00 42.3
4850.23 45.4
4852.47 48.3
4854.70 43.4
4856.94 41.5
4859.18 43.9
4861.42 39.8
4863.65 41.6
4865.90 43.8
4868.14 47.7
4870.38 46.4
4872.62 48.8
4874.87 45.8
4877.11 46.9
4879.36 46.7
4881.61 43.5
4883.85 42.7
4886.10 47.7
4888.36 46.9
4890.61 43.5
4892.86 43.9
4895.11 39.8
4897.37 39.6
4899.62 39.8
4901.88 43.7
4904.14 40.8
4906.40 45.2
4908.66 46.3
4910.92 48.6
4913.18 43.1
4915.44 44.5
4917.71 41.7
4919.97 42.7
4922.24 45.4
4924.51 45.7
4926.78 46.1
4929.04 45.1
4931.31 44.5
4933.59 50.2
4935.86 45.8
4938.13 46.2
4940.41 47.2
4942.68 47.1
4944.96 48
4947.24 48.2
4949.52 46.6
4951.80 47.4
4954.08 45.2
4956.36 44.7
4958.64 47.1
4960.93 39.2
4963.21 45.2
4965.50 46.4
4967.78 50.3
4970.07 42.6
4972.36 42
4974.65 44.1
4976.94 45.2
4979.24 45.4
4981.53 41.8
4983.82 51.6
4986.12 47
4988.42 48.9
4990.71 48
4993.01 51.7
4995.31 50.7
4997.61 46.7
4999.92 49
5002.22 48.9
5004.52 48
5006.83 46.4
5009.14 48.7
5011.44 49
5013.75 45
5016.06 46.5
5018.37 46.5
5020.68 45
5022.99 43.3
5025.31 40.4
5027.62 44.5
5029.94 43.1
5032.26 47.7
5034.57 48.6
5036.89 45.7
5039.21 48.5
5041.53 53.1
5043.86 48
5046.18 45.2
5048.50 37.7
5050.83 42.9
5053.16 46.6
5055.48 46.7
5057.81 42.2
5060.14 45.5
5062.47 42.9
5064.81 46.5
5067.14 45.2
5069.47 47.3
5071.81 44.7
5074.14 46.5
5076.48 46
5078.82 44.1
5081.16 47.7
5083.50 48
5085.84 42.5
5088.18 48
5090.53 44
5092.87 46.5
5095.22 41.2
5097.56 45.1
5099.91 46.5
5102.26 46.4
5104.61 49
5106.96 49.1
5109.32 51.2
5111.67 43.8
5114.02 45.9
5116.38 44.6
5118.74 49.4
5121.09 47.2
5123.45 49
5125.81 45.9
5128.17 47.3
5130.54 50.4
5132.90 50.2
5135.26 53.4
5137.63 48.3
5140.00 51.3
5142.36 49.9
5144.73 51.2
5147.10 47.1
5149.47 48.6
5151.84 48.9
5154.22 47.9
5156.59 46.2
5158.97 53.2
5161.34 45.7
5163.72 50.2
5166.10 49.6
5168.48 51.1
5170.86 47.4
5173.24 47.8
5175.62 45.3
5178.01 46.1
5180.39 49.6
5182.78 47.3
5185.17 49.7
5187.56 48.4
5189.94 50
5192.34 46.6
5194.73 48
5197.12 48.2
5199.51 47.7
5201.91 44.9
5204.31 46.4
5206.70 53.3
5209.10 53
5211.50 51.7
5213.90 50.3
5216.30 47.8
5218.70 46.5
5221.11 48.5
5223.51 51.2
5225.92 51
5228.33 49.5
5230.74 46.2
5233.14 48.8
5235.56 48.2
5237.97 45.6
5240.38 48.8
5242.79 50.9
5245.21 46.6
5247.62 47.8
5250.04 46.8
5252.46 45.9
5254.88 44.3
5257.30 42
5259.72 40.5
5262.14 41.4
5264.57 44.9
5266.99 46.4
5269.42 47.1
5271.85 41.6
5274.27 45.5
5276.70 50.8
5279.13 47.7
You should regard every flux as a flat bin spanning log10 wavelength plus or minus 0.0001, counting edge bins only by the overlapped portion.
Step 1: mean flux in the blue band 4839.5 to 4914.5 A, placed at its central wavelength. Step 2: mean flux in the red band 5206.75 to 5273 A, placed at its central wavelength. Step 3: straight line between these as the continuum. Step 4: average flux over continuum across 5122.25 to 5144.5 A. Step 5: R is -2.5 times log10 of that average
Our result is -0.07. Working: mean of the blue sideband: 44.3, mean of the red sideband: 47.3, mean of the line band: 49.6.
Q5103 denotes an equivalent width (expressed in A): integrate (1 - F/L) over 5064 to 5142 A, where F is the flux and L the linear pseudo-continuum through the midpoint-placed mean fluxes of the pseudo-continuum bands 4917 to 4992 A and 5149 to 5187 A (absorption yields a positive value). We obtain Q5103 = 0.9 A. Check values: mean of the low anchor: 45.9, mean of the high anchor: 48.4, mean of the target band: 47.1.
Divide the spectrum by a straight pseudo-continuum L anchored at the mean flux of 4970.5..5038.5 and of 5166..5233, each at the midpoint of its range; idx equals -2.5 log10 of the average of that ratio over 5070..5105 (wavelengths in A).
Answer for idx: 0.04 mag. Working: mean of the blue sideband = 46.5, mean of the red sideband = 48.7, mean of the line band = 45.7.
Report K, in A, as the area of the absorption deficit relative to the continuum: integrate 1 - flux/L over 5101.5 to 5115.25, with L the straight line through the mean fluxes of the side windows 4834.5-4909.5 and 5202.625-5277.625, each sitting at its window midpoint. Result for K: -0.4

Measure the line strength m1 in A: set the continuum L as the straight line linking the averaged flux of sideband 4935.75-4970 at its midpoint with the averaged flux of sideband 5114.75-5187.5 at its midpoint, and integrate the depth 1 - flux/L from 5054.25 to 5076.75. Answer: 1.1 A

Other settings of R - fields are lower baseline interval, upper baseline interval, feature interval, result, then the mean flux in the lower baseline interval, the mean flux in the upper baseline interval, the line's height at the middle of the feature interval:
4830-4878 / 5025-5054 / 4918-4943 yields -0.02 mag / 44.3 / 45.7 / 44.9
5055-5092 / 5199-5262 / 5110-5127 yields -0.01 mag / 45.5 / 47.7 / 46.1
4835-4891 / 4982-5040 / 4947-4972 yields 0.02 mag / 44.8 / 47.1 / 46.3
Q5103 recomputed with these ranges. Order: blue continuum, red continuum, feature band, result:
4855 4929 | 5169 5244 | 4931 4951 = -1.0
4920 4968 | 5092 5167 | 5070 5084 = 0.4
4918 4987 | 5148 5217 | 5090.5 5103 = 0.7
